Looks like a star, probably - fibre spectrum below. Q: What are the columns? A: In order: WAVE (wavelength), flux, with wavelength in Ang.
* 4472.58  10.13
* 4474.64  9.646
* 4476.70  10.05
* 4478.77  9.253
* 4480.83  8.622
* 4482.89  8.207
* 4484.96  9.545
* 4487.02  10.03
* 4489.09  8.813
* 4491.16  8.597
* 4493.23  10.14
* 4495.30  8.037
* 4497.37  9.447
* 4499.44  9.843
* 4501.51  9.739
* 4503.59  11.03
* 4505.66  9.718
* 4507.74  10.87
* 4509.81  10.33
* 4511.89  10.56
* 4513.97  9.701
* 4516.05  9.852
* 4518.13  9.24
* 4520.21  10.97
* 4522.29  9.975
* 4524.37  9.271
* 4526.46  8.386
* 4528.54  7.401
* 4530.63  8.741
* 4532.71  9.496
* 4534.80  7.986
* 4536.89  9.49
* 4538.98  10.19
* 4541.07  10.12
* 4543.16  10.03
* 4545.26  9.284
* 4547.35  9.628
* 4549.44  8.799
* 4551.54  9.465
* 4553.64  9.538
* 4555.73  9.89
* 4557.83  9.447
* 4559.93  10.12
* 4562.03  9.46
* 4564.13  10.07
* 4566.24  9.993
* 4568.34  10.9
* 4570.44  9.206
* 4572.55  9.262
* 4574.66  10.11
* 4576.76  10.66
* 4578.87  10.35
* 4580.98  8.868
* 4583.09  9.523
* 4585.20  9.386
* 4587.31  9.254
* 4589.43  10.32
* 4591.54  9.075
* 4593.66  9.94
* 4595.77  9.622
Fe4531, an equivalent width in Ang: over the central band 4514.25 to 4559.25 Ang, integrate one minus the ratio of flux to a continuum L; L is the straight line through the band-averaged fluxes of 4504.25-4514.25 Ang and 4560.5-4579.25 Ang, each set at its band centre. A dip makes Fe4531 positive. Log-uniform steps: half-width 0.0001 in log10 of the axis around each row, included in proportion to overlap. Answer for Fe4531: 3.4 Ang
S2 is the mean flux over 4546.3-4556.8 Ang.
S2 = 9.47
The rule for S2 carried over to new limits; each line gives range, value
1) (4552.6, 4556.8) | 9.73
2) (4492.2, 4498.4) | 9.21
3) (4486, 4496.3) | 9.12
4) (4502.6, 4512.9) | 10.5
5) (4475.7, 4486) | 9.13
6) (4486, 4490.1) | 9.42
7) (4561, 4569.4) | 10.1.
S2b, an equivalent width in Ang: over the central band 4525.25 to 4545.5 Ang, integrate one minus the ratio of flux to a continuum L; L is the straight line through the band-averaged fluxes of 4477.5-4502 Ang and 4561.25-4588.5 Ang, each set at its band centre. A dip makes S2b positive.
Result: 0.84 Ang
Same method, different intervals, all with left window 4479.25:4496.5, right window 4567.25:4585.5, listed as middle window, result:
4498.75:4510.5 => -1.4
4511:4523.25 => -1.0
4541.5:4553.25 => 0.1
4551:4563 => 0.0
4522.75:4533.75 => 0.8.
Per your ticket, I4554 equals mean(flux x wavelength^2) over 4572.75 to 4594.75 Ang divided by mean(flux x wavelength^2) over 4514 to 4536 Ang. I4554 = 1.09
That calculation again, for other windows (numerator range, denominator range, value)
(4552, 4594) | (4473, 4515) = 1.05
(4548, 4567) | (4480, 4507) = 1.06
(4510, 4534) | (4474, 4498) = 1.04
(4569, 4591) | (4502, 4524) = 0.98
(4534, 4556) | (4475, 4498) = 1.06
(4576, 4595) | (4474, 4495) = 1.10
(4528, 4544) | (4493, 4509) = 0.95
